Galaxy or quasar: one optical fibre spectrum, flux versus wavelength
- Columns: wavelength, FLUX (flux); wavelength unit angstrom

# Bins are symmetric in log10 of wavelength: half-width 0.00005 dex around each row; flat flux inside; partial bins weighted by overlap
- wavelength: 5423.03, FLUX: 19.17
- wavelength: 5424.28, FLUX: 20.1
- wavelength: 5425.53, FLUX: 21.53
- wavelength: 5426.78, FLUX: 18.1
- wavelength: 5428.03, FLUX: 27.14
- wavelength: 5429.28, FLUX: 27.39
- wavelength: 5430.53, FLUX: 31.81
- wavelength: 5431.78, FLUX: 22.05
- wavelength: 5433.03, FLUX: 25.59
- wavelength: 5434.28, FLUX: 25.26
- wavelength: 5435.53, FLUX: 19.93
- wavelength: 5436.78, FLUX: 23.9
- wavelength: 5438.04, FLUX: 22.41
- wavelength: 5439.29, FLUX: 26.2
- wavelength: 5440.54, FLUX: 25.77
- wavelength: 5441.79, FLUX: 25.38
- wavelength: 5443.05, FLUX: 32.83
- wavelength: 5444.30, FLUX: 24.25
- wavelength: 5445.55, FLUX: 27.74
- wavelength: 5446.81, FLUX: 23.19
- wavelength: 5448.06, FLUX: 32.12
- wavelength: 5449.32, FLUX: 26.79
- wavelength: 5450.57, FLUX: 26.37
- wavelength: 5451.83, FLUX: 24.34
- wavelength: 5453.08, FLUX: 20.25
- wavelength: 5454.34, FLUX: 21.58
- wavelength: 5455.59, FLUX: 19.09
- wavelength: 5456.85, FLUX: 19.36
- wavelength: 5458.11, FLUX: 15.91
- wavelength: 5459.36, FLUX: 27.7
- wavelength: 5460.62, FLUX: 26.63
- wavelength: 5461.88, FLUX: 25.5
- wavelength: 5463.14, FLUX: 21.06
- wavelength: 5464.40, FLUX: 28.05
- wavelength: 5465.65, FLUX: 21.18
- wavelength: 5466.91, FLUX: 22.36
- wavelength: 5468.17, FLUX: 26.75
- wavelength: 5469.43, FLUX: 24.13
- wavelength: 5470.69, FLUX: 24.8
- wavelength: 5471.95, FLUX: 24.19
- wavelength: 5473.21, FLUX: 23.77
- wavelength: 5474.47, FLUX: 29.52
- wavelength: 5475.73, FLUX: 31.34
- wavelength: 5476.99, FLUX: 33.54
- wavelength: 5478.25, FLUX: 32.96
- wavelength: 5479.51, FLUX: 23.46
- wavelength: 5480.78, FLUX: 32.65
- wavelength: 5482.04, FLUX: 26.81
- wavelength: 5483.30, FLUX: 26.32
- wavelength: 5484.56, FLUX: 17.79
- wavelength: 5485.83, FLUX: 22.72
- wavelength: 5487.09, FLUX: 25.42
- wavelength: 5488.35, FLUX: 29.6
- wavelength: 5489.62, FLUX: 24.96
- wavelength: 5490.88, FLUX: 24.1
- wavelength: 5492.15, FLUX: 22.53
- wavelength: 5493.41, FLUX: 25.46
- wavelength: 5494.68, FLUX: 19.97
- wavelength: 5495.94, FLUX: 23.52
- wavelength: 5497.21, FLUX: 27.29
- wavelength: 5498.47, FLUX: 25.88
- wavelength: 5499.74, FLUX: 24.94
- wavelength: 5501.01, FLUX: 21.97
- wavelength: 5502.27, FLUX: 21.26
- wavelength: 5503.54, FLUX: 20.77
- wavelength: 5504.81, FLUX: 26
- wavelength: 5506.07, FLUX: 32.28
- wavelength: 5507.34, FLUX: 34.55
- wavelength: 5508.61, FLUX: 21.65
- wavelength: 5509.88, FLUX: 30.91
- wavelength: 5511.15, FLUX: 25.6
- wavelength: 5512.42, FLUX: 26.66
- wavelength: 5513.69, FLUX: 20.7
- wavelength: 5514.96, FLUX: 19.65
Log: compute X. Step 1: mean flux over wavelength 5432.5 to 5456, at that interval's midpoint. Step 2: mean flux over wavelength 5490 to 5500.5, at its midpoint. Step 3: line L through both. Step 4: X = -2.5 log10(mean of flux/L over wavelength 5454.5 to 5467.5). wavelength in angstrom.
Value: 0.09 mag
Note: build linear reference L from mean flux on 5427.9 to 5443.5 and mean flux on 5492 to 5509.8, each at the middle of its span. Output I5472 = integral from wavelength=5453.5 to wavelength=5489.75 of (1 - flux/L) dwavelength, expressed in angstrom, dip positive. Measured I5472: 0.36 angstrom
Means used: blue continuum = 25.7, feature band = 25.1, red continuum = 25.1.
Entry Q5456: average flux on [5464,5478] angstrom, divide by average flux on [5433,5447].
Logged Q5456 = 1.0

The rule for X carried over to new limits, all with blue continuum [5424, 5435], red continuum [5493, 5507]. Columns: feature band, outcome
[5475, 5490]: -0.11 mag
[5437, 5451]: -0.09 mag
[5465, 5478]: -0.08 mag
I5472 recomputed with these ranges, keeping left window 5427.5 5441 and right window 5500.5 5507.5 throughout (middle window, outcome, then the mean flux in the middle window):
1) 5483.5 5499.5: 0.9 angstrom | 24.2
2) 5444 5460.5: 1.0 angstrom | 23.8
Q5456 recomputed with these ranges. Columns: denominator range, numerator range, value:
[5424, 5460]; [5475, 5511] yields 1.07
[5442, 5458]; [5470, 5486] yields 1.10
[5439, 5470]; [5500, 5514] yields 1.05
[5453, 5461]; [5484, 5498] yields 1.12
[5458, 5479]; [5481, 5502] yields 0.94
